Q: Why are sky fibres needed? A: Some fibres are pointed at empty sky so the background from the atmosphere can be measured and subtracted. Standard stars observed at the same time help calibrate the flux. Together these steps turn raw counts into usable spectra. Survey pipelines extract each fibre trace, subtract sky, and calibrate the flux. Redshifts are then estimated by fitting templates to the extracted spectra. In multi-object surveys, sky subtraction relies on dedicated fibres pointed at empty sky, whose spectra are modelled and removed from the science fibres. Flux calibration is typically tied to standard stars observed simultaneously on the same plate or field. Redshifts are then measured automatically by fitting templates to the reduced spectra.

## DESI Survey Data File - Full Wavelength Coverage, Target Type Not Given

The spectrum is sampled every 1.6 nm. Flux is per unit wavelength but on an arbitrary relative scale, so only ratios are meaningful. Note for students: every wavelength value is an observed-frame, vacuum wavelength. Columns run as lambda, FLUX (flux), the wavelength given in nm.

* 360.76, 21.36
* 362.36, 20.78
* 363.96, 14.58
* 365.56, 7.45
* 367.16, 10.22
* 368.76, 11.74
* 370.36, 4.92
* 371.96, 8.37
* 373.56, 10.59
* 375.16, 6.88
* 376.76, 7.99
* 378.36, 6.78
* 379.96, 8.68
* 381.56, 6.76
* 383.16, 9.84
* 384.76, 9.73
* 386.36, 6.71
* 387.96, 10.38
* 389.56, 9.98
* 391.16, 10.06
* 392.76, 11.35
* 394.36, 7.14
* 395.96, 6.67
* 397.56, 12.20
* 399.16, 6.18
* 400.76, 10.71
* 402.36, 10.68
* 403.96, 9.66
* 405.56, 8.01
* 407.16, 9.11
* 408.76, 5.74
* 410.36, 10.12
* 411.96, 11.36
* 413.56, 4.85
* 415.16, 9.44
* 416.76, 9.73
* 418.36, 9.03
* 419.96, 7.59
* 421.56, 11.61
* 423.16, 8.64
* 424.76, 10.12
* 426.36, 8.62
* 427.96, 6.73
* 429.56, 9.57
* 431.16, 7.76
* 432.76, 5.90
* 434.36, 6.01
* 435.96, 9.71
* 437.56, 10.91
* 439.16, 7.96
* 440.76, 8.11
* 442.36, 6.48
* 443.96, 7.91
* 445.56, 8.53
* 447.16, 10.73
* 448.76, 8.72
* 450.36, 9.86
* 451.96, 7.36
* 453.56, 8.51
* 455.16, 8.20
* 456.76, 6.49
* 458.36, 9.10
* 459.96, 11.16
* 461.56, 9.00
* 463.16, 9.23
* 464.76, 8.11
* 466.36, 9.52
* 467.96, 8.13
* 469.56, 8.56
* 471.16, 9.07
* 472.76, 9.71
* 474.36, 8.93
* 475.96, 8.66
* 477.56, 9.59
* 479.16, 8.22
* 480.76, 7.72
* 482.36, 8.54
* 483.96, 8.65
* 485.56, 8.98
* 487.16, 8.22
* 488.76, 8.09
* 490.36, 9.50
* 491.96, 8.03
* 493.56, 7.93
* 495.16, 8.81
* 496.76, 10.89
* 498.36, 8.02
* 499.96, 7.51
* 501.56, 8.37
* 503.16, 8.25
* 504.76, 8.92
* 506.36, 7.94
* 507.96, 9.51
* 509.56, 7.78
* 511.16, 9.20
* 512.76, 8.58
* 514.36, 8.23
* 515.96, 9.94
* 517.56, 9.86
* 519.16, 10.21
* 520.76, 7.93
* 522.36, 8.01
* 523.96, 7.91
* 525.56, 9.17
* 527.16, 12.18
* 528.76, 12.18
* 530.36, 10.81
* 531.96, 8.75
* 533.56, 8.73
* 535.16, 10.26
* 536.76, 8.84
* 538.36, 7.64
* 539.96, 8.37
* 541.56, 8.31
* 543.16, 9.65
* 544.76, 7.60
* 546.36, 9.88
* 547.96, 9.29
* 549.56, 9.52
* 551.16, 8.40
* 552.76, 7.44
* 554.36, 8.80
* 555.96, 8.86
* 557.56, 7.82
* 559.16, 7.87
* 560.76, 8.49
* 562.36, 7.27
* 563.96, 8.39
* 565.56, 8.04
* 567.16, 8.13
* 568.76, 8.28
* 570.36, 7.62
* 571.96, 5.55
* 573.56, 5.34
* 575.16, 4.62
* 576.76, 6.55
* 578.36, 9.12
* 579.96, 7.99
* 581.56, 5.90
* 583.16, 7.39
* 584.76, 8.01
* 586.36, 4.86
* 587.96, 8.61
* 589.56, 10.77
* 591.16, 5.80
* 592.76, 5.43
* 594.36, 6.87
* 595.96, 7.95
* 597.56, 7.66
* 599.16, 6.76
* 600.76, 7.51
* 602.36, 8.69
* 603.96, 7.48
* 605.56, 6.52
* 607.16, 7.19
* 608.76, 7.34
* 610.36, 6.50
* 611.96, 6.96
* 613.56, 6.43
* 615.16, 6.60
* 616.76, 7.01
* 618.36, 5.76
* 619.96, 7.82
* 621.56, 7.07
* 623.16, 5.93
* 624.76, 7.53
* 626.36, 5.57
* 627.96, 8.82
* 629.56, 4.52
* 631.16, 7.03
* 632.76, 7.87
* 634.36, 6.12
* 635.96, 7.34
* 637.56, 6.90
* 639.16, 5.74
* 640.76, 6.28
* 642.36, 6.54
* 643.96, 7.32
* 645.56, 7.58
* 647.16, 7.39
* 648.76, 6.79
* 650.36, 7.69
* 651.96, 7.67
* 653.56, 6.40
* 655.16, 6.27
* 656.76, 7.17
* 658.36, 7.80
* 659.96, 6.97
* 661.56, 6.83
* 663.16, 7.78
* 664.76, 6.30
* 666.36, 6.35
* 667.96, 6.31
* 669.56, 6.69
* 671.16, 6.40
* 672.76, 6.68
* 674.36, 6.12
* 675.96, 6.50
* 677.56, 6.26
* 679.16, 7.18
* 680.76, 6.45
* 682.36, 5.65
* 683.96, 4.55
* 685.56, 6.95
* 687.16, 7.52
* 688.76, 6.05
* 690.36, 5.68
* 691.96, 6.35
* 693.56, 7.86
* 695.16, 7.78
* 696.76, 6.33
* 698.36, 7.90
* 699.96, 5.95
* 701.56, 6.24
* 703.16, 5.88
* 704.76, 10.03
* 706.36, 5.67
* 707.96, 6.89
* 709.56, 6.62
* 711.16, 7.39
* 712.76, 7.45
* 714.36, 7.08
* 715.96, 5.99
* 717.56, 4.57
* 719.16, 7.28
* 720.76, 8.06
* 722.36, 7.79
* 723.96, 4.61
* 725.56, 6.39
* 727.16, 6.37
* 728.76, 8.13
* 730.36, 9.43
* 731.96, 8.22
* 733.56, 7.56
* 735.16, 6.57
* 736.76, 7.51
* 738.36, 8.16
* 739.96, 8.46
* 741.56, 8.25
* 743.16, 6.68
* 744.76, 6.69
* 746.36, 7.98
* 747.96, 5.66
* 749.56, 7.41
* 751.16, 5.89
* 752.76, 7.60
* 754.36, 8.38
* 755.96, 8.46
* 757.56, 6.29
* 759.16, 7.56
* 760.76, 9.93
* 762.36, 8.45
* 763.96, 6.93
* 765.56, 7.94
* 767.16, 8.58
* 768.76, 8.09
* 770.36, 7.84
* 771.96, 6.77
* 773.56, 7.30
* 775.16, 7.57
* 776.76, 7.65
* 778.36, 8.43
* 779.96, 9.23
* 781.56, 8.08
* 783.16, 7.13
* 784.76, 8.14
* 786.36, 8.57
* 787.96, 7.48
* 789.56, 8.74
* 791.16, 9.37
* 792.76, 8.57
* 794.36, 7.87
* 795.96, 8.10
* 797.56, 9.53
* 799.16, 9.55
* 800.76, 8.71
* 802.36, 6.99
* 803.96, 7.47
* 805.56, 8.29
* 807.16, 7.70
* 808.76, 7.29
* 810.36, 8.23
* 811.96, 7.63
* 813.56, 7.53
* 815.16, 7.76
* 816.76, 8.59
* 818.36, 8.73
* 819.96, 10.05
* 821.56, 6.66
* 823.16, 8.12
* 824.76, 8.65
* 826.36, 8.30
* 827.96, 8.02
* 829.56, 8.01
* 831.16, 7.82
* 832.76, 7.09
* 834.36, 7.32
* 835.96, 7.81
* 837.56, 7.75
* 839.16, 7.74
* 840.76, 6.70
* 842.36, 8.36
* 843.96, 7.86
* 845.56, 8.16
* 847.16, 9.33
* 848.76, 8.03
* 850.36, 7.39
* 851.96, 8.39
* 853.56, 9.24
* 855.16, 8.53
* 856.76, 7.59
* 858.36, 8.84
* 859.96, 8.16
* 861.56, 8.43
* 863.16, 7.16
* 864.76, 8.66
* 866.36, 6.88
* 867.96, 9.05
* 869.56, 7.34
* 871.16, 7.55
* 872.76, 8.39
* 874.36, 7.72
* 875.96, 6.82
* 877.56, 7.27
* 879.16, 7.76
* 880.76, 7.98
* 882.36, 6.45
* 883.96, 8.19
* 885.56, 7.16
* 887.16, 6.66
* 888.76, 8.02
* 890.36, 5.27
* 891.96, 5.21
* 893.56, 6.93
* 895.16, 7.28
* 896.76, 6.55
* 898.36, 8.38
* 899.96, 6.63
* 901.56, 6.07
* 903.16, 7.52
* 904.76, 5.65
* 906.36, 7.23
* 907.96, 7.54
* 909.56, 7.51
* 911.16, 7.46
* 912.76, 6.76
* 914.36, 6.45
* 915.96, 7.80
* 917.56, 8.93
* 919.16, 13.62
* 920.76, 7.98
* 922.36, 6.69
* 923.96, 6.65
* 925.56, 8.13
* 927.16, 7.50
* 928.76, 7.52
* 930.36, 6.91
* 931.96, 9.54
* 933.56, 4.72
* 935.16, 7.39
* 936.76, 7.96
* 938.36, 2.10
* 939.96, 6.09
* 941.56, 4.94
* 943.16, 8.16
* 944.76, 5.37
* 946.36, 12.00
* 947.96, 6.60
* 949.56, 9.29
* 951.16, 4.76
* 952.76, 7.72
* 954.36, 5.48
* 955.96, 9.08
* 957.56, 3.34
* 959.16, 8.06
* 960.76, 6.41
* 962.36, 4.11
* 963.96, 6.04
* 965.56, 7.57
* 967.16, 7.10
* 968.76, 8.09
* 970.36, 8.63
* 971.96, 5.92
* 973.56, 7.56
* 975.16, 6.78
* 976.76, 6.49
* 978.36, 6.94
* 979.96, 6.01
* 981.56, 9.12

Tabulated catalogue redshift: 0.89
